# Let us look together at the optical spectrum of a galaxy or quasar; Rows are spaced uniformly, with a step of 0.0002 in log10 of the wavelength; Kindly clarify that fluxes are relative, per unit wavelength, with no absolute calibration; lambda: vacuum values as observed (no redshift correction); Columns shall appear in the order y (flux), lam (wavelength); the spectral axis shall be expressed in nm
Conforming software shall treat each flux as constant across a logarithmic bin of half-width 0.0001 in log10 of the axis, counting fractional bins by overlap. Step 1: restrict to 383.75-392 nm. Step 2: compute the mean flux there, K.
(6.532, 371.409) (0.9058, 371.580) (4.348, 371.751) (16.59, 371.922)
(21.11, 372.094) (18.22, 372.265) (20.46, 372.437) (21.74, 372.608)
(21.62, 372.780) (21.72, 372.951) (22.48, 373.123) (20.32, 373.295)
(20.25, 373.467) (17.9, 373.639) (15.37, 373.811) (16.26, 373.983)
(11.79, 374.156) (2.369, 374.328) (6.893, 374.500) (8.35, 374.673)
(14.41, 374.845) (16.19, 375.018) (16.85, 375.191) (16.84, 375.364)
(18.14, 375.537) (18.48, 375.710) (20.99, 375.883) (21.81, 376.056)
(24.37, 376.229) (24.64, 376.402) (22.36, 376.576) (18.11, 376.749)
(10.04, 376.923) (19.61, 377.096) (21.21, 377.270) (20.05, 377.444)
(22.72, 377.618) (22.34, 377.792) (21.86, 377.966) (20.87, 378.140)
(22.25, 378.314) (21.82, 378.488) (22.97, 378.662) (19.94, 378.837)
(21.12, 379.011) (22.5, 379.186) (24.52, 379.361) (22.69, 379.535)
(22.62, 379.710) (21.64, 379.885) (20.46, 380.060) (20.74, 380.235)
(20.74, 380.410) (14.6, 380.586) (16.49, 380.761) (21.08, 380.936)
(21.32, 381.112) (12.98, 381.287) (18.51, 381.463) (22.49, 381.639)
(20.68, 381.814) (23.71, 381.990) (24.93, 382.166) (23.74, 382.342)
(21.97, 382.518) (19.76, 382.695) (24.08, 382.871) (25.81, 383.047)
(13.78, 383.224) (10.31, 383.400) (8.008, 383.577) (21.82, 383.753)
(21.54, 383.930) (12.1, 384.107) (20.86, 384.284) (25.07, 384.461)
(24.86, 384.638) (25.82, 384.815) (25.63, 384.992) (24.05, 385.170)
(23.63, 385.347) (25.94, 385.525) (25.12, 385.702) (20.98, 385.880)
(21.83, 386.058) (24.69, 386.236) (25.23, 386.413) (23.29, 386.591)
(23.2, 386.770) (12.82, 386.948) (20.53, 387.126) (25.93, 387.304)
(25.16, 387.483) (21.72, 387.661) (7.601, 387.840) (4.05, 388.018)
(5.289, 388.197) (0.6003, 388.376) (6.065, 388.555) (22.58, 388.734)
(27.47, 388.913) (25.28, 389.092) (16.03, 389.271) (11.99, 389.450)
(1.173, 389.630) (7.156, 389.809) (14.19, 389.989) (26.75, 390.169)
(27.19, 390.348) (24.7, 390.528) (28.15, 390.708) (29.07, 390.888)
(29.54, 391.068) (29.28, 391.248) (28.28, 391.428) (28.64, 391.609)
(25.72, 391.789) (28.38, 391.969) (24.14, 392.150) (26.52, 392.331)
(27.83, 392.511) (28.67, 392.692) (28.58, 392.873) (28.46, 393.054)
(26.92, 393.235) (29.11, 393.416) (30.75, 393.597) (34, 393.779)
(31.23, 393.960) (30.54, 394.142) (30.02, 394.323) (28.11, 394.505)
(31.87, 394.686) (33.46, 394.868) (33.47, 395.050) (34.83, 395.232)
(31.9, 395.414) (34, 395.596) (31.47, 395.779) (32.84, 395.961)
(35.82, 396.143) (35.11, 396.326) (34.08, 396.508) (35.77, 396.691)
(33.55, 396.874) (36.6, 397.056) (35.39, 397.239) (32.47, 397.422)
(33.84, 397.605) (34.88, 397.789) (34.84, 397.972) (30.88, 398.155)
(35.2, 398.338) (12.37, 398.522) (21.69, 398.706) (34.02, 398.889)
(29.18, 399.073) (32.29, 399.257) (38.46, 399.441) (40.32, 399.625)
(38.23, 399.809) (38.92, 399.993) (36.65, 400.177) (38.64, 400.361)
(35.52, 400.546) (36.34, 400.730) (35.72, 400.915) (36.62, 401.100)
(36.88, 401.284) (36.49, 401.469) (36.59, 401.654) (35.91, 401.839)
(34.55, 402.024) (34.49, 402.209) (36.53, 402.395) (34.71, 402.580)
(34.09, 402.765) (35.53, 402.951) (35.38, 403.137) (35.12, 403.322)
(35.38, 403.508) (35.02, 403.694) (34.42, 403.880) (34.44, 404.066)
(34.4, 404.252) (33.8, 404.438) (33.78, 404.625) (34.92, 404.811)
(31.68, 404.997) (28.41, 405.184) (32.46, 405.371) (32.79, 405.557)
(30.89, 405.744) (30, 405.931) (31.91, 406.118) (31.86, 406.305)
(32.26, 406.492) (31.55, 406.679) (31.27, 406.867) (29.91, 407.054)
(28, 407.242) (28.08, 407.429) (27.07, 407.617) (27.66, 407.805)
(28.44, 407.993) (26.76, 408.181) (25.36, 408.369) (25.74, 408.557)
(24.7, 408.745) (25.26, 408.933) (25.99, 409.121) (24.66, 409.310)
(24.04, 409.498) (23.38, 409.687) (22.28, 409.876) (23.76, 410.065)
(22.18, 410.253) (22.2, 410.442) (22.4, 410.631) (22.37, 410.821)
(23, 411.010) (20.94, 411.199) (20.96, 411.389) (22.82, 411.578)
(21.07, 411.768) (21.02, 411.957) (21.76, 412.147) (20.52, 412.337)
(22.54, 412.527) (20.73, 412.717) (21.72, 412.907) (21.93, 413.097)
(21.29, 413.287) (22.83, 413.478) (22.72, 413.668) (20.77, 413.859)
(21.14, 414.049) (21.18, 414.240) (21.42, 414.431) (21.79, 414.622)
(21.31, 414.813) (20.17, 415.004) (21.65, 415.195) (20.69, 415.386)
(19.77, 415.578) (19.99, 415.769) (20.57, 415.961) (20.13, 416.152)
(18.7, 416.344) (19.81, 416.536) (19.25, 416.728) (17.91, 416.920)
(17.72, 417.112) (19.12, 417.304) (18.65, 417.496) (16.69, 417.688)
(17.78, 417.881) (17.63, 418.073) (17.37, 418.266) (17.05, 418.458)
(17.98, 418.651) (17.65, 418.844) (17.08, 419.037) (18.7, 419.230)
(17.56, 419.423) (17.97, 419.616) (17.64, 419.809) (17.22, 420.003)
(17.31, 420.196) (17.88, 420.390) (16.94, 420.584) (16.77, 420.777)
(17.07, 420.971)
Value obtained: 20.7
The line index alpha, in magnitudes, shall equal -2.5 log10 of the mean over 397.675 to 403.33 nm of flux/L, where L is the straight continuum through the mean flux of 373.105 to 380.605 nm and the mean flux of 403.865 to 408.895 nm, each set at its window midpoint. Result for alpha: -0.221 mag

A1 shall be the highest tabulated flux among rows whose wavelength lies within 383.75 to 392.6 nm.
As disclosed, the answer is 29.54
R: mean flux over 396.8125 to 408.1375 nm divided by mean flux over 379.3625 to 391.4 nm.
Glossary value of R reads 1.66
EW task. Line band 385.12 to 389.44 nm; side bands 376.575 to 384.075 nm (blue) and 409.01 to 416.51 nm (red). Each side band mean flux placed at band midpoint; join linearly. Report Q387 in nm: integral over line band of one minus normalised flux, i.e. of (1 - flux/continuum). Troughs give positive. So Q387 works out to 0.33 nm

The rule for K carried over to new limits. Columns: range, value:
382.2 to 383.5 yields 20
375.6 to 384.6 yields 20.4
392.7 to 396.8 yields 31.9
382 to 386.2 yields 21.5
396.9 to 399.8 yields 32.4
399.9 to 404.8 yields 35.6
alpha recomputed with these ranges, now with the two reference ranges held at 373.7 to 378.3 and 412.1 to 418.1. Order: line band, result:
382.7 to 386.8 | -0.188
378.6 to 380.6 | -0.203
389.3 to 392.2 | -0.213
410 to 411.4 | -0.116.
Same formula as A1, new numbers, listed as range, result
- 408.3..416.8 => 25.99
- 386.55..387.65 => 25.93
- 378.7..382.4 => 24.93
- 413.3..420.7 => 22.83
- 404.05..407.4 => 34.92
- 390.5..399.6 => 38.46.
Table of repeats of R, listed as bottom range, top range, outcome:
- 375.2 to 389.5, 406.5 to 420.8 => 1.08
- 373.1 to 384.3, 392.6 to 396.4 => 1.65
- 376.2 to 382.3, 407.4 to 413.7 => 1.13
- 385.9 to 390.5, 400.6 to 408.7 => 1.89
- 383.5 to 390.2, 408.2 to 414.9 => 1.22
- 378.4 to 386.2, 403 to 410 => 1.42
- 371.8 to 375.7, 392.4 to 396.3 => 1.89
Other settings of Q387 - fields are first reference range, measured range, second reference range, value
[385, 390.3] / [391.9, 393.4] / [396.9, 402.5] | -0.16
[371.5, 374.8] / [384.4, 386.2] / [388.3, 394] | -0.30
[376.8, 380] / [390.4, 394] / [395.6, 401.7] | 0.20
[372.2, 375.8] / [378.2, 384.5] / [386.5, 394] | -0.44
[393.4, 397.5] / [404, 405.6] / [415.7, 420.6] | -0.36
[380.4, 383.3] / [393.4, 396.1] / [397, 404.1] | -0.17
